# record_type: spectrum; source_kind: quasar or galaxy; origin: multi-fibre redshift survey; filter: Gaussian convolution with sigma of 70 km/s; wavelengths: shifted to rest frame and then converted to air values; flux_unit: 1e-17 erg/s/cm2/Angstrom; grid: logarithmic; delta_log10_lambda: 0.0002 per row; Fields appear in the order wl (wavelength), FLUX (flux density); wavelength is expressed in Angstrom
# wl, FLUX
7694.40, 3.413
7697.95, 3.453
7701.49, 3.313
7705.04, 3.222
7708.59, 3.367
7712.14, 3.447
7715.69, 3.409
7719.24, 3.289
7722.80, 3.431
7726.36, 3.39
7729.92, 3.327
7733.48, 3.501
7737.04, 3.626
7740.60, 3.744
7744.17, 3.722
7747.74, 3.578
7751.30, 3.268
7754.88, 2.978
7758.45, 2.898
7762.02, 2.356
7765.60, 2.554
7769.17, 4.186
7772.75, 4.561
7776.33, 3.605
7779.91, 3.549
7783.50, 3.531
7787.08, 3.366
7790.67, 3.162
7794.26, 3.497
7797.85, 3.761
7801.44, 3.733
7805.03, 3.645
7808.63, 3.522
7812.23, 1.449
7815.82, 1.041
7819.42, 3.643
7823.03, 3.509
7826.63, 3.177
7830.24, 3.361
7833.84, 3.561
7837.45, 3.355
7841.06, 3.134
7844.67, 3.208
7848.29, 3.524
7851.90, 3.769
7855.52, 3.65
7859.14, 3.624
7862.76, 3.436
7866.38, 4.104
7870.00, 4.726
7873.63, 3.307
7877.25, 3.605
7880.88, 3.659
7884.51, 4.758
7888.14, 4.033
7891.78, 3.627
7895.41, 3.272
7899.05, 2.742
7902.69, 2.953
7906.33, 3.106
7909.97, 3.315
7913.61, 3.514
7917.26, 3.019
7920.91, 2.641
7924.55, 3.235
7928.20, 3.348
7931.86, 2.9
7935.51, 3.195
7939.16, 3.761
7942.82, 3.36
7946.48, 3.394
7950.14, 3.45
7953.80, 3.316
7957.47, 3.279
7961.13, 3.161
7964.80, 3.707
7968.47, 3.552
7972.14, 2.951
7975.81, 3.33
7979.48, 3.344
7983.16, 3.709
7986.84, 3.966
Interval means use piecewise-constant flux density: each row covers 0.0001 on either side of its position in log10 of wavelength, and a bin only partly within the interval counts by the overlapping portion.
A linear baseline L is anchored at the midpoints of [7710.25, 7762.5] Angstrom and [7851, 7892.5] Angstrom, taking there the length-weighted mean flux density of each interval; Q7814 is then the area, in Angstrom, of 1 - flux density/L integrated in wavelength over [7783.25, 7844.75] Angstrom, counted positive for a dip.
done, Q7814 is 7.61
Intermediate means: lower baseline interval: 3.36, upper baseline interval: 3.87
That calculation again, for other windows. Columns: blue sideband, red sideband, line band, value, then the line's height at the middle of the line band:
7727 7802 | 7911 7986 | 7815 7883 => -1.95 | 3.39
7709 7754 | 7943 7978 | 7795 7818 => 3.54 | 3.43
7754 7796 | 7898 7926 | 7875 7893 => -4.60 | 3.13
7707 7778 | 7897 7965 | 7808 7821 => 4.07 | 3.34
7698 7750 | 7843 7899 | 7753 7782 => 1.62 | 3.53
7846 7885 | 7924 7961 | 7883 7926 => 2.64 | 3.55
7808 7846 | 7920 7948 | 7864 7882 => -4.55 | 3.09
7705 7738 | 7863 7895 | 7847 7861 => 0.70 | 3.84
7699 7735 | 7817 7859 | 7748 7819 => 3.88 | 3.4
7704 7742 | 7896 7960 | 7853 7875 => -3.61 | 3.28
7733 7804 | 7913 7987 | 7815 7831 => 1.79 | 3.42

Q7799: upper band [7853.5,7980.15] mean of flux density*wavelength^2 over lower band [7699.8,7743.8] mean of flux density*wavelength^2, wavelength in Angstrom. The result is 1.05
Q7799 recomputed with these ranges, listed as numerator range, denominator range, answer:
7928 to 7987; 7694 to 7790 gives 1.05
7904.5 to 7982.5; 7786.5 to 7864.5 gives 1.03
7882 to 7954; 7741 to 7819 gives 1.07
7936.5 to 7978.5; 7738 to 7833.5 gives 1.07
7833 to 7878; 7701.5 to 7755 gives 1.09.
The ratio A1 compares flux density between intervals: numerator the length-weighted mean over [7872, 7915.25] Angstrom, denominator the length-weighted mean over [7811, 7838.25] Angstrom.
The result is 1.2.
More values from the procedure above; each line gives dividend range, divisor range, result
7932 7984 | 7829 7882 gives 0.94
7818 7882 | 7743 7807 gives 1.04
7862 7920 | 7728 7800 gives 1.04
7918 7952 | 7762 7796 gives 0.93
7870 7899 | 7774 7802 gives 1.06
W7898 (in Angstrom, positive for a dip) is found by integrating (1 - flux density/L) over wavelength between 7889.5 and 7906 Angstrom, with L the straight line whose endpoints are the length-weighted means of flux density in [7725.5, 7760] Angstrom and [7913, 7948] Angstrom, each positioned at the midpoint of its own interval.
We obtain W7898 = 0.4 Angstrom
